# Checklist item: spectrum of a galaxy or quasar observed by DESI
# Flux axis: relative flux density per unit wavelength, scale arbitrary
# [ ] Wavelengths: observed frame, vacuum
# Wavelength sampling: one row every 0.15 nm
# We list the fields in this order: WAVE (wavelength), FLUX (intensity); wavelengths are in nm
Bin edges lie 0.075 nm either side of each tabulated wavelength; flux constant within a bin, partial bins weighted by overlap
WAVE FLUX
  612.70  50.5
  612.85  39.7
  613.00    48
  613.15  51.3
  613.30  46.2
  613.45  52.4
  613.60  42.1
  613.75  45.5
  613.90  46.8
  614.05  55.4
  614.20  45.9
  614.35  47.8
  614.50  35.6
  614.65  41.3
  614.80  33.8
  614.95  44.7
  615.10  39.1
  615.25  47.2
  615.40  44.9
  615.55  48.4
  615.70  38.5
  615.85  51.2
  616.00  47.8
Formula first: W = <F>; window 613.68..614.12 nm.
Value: 49.2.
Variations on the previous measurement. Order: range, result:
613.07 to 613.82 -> 47.5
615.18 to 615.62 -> 46.8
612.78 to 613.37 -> 46.4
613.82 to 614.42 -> 49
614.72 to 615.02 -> 39.2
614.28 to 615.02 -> 40.6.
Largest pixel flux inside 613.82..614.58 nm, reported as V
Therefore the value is 55.4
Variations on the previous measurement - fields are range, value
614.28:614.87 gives 47.8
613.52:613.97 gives 46.8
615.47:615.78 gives 48.4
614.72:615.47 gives 47.2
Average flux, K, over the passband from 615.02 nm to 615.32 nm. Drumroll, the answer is 43.1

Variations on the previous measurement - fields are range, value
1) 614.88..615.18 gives 41.9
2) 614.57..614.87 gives 37.6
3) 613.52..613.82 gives 43.9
